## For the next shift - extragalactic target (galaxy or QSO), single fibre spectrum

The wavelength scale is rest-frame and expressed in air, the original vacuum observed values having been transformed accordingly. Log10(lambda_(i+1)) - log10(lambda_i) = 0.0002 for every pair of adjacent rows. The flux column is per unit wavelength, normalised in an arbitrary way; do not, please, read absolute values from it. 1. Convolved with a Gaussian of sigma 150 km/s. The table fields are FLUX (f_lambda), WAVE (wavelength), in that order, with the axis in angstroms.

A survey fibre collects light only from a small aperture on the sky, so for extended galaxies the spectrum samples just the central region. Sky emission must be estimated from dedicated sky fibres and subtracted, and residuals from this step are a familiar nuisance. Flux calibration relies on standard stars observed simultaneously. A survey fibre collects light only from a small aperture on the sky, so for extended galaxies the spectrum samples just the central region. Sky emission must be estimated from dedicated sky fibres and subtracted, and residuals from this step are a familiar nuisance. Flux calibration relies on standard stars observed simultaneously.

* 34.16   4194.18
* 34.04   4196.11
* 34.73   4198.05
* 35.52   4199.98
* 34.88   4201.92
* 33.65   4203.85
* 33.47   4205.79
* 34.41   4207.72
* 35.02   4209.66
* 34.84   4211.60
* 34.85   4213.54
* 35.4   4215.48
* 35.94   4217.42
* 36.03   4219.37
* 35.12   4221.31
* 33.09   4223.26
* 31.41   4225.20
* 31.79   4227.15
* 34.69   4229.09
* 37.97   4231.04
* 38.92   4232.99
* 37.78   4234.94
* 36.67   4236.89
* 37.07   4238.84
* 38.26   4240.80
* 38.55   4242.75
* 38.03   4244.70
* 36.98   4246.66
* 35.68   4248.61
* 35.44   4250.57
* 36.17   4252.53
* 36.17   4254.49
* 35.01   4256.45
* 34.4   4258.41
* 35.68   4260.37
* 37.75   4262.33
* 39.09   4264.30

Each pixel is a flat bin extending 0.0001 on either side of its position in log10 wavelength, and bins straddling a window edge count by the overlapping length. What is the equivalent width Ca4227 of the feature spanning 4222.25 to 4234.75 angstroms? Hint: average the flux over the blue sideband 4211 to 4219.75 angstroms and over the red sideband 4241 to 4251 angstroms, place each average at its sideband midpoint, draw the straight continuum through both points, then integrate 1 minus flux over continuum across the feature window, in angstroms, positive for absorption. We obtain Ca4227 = 0.5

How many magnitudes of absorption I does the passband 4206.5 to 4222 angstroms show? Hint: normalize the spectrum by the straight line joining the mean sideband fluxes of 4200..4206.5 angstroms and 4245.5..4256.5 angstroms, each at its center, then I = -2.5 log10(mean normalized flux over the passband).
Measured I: -0.017 mag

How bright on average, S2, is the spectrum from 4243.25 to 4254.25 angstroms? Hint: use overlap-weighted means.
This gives 36.5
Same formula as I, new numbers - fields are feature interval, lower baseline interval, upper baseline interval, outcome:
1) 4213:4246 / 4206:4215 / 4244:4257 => -0.02 mag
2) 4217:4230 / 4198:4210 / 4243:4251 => 0.05 mag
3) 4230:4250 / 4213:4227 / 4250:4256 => -0.07 mag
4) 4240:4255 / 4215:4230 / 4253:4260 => -0.06 mag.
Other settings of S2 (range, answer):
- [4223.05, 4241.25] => 35.8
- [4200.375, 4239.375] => 35.1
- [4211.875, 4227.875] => 34.3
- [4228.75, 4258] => 36.9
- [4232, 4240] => 37.6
